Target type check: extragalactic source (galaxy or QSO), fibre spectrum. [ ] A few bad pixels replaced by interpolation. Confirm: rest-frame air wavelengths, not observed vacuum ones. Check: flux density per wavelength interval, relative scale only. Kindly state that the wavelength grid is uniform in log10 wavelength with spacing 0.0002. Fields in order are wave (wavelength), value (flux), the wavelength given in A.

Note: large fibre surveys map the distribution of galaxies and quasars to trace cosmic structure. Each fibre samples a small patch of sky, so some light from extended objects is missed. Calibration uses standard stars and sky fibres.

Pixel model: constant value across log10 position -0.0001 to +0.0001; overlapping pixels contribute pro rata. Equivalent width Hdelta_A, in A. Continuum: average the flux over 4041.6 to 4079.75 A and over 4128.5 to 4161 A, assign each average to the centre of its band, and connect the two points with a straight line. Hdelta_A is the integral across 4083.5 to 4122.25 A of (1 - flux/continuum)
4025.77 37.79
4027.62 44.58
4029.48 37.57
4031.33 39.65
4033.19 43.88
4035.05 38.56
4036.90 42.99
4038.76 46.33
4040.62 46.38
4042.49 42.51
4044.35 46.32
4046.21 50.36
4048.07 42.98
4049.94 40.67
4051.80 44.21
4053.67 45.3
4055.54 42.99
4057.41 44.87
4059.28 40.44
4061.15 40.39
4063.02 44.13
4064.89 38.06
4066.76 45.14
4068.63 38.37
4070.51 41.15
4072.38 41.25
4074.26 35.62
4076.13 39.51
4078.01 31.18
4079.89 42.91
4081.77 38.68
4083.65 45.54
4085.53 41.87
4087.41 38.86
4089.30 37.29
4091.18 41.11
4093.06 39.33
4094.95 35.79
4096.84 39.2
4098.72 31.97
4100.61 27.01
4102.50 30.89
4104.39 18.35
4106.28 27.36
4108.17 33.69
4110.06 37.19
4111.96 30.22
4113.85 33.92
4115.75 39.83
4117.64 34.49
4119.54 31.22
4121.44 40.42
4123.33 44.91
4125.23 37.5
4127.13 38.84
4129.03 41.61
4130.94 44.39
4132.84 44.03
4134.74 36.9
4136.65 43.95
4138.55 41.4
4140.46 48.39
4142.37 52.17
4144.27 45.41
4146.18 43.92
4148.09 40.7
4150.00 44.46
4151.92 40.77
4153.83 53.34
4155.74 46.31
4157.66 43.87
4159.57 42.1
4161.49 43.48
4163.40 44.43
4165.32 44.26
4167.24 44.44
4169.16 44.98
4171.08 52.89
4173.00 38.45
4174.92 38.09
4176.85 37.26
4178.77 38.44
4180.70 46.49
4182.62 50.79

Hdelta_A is 7.4 A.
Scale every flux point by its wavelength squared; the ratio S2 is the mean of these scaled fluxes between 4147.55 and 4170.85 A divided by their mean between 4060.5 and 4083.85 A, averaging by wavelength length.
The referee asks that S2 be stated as 1.17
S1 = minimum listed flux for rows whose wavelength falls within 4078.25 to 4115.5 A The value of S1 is 18.35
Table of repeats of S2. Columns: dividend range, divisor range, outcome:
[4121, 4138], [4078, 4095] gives 1.06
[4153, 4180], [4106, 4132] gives 1.20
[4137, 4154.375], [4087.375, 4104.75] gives 1.36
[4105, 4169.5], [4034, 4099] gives 1.03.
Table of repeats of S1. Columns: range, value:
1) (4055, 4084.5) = 31.18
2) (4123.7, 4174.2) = 36.9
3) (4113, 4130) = 31.22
